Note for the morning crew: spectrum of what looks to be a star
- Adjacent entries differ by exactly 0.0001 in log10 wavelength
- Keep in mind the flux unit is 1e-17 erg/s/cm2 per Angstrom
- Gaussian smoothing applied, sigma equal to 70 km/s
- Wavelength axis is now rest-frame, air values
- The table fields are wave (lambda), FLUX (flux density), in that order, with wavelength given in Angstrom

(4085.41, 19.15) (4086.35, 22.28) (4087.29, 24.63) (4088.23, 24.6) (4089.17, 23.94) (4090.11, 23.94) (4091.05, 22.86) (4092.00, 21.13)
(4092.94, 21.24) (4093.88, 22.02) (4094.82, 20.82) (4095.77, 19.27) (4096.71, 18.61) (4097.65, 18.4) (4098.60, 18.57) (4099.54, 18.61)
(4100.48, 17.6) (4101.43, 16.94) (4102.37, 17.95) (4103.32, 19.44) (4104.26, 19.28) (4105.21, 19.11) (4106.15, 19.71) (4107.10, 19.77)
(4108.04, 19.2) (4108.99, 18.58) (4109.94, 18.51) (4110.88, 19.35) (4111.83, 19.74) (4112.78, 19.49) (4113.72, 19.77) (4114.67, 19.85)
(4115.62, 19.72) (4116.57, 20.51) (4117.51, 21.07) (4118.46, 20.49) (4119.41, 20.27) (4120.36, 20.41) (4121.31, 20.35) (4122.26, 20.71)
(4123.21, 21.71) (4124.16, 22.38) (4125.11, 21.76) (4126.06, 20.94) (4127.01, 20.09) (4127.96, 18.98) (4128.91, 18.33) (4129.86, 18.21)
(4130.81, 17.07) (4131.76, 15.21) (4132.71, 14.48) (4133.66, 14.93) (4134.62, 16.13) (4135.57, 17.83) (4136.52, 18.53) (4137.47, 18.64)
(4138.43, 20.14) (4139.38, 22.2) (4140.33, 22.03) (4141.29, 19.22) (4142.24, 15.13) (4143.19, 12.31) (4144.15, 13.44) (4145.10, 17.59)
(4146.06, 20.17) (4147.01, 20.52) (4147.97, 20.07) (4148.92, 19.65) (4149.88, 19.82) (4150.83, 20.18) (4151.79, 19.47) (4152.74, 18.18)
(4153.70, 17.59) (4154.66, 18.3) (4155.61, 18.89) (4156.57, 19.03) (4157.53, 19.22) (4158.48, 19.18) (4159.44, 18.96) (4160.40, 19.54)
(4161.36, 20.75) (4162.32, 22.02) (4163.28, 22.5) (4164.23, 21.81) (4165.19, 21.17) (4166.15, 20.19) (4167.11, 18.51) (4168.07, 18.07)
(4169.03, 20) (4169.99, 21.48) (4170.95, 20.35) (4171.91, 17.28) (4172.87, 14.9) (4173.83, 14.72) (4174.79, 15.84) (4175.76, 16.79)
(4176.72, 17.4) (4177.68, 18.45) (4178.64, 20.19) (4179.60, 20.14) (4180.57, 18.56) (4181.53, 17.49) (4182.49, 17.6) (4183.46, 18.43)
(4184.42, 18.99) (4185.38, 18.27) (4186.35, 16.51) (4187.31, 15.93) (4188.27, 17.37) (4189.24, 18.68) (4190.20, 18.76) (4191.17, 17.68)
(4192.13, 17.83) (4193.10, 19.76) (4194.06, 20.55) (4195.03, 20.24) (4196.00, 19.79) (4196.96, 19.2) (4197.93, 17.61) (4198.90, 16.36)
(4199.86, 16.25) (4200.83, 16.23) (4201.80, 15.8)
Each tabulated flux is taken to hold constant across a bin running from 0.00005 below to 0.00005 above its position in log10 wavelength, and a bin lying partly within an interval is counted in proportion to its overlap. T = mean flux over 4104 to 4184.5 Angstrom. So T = 19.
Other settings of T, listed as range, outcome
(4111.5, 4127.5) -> 20.5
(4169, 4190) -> 17.9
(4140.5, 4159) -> 18.4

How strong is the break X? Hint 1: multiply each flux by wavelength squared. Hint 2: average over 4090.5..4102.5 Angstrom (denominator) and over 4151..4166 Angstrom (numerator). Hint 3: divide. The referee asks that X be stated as 1.04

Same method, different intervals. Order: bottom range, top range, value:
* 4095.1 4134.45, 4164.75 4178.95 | 0.98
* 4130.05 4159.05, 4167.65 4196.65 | 1.02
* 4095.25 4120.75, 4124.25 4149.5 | 0.96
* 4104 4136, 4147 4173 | 1.04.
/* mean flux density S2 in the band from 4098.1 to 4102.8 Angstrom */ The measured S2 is 17.9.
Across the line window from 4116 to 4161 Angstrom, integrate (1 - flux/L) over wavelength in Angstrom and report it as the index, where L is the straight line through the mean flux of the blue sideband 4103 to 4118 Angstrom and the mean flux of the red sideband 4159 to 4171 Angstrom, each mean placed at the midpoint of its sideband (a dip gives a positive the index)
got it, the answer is 2.4 Angstrom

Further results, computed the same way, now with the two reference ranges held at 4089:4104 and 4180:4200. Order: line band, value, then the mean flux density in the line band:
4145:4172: -1.3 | 19.7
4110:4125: -0.6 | 20.4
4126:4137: 1.1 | 17.4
